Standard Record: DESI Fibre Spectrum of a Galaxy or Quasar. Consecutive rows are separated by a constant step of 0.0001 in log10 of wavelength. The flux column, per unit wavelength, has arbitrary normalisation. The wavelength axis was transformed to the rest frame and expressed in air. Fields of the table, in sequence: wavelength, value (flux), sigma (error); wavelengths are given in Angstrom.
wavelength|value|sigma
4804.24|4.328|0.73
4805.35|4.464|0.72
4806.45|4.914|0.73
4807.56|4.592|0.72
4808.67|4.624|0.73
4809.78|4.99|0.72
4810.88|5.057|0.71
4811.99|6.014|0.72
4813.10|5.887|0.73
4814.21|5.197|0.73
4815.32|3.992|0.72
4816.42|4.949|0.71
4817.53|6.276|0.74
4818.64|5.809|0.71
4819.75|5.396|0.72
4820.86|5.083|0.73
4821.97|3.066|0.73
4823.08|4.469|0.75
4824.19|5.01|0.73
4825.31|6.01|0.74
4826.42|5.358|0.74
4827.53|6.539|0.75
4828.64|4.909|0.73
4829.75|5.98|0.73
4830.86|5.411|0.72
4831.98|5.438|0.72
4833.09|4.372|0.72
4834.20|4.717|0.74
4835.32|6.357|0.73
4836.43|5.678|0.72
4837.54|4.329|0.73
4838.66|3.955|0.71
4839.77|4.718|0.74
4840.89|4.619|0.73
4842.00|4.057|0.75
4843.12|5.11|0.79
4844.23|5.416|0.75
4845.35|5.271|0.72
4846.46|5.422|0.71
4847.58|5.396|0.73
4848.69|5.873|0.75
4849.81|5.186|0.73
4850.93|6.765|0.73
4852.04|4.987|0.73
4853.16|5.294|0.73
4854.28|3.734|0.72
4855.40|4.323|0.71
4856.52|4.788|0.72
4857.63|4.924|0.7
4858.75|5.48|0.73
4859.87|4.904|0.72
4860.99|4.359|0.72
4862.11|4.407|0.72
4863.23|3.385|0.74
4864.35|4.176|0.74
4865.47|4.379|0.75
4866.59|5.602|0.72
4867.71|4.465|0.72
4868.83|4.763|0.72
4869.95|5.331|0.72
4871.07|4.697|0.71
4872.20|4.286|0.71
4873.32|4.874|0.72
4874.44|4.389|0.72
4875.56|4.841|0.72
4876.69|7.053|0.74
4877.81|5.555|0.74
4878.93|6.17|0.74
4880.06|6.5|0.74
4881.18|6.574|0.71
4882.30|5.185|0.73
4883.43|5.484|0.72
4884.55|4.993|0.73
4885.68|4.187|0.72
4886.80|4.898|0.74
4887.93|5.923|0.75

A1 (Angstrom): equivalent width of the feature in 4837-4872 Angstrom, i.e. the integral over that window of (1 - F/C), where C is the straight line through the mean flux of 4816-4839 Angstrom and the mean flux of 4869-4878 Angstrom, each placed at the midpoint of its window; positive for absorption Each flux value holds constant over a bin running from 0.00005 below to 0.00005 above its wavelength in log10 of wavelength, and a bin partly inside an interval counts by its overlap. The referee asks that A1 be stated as 2.1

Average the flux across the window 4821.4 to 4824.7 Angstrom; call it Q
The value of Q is 4.18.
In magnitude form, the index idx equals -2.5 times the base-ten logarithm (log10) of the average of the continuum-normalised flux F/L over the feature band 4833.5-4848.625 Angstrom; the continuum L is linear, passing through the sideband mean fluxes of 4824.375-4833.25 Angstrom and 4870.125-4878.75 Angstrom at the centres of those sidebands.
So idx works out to 0.08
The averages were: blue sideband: 5.53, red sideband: 5.16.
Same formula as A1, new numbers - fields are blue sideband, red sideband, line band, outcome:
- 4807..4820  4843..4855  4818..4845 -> 0.96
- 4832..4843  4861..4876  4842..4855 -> -1.45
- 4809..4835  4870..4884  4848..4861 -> 0.67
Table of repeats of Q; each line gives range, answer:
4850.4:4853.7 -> 5.68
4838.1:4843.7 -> 4.5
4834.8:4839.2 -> 5.07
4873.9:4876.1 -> 4.62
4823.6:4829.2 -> 5.56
